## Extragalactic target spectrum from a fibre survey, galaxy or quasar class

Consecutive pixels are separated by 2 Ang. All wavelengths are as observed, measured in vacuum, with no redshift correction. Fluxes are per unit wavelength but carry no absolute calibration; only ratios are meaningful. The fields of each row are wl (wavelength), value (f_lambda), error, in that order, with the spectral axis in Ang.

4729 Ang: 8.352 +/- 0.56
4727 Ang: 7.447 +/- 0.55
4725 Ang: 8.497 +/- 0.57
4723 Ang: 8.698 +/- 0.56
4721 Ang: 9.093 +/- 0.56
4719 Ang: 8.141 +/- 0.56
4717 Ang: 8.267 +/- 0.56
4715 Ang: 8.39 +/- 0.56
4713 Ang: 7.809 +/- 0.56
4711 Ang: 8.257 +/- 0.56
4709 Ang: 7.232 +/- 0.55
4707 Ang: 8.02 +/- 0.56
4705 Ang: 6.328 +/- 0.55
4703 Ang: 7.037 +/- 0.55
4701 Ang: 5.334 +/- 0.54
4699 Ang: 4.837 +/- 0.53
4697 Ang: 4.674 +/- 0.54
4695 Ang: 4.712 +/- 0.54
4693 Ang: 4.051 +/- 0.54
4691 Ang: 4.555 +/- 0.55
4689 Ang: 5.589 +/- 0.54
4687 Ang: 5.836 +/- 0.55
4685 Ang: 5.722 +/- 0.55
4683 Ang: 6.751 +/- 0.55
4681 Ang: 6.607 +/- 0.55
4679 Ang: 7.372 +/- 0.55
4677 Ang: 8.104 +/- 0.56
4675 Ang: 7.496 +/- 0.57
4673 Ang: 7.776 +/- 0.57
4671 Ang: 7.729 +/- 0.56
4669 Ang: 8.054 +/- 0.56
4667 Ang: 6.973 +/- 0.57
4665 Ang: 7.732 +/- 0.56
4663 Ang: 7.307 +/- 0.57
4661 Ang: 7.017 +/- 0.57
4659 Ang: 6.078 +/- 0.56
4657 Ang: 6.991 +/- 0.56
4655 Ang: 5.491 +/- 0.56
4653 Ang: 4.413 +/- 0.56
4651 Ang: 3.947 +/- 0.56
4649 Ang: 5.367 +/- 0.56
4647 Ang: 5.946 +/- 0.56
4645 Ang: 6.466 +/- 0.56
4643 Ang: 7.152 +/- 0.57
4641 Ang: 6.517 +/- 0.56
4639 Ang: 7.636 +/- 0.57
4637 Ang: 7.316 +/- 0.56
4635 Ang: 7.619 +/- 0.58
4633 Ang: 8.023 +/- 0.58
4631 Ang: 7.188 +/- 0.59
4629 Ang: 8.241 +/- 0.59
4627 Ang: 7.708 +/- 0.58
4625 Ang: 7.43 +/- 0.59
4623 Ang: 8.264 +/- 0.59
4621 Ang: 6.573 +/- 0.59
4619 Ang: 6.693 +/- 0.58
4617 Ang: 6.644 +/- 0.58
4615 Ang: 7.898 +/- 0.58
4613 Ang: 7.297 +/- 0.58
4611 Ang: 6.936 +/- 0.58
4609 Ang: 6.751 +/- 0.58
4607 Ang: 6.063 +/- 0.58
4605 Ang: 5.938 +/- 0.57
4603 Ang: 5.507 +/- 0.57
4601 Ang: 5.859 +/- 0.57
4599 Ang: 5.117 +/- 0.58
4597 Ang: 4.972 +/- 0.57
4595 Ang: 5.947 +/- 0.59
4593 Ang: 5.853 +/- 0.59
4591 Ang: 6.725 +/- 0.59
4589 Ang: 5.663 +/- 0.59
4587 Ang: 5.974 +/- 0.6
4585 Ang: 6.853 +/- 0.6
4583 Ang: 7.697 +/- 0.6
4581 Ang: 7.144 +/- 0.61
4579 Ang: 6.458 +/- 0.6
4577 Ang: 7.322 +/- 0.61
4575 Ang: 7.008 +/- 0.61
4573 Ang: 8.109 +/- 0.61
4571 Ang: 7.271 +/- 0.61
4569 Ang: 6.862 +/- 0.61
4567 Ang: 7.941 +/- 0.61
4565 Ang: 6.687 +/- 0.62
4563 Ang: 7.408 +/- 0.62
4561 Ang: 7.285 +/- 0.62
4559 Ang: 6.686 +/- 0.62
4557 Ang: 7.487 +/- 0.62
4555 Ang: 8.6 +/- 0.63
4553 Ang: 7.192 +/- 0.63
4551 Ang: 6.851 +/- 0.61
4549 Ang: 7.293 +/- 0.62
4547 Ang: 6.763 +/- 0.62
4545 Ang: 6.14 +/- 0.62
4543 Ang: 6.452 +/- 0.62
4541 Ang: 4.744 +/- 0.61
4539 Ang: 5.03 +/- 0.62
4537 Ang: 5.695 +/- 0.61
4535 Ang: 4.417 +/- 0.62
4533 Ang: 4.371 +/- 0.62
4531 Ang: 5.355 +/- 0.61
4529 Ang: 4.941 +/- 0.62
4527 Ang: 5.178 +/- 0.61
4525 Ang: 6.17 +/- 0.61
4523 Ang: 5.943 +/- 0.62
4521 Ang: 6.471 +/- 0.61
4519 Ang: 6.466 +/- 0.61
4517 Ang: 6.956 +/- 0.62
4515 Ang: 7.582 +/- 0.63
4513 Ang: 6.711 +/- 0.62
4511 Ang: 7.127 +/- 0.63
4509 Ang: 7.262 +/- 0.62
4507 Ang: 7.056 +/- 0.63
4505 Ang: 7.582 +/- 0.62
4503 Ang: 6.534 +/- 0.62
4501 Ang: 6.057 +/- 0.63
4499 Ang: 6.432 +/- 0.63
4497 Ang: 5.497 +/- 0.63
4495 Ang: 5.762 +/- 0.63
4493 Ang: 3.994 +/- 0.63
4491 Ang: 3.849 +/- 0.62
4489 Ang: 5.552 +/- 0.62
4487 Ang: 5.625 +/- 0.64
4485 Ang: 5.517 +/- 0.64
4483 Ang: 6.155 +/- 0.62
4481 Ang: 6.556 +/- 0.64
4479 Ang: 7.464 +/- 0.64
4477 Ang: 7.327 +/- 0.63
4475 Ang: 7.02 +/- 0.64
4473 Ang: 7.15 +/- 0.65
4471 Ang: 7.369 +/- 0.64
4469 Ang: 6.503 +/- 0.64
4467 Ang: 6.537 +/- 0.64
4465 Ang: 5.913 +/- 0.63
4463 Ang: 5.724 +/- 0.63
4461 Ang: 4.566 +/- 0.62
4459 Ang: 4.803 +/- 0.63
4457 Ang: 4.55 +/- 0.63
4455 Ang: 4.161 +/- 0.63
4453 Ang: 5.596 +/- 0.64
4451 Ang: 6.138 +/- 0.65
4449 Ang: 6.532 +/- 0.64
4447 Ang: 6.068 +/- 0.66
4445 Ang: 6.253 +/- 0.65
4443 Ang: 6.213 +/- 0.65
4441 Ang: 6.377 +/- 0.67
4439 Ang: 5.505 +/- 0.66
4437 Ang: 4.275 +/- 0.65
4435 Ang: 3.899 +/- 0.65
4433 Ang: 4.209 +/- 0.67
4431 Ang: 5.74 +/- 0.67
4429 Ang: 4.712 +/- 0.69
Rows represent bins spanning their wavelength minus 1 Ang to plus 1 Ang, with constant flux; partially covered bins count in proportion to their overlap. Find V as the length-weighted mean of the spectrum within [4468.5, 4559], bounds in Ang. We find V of 6.27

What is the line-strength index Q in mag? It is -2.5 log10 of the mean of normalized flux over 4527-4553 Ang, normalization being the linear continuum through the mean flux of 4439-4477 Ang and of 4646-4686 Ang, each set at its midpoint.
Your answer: 0.099 mag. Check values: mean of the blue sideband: 5.99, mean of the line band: 5.71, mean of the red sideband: 6.64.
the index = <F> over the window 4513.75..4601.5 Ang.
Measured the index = 6.43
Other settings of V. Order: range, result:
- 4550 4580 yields 7.28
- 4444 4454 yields 6.12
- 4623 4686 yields 6.93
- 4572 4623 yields 6.55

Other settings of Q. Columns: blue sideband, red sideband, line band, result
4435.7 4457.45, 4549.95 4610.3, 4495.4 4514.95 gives -0.10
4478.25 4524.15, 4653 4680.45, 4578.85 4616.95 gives 0.07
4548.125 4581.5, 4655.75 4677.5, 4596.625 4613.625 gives 0.20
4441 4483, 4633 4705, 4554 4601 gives -0.09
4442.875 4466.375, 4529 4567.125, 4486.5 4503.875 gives 0.08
